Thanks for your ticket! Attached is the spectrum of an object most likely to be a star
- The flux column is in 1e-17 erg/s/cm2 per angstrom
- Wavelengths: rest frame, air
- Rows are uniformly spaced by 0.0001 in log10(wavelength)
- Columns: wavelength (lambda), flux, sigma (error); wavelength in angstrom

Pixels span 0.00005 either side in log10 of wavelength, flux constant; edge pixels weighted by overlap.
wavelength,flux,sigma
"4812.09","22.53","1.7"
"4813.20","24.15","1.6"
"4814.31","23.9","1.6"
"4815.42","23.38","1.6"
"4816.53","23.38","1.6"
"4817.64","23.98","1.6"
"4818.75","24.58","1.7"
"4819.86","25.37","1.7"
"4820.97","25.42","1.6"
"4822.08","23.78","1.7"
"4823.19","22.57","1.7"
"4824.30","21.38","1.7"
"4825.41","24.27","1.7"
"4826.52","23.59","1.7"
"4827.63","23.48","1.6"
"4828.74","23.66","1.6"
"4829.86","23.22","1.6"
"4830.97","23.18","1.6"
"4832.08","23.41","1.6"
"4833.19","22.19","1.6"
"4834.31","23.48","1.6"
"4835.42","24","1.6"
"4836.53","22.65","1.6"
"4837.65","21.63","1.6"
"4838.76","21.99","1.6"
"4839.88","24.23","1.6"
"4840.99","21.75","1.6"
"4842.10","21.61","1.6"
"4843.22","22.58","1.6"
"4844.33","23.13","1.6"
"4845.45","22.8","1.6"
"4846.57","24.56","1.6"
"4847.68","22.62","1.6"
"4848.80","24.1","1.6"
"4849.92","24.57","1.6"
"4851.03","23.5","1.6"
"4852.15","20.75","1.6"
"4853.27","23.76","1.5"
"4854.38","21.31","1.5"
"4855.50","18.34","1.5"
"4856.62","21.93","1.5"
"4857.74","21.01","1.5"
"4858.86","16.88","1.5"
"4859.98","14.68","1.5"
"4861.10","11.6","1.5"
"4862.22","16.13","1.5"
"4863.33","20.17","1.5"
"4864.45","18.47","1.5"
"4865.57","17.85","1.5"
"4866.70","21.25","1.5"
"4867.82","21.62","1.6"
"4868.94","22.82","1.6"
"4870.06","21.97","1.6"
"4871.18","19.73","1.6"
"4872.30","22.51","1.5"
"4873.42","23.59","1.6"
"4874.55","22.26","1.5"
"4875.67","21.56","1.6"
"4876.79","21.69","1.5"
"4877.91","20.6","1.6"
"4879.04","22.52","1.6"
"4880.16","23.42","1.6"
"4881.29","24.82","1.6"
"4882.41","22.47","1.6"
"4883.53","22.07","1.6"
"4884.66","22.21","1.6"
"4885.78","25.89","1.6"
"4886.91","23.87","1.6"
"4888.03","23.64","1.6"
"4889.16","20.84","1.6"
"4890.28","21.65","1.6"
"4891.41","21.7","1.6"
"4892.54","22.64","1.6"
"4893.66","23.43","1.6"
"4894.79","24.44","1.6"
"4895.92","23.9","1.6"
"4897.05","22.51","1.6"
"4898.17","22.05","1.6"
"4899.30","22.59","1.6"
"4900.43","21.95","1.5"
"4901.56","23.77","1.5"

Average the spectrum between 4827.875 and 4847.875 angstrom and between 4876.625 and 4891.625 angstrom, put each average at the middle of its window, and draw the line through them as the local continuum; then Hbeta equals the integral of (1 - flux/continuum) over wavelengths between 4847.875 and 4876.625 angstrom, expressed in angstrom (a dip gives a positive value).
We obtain 2.9 angstrom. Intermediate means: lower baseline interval 22.9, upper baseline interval 22.7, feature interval 20.5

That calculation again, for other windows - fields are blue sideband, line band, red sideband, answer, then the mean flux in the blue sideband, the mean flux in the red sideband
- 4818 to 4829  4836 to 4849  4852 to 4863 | -1.2 angstrom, 23.8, 18.6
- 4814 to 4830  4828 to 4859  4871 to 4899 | 1.1 angstrom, 23.7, 22.7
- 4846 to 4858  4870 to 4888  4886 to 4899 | 0.1 angstrom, 22.4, 22.9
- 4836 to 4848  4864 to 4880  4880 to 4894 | 1.0 angstrom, 22.7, 23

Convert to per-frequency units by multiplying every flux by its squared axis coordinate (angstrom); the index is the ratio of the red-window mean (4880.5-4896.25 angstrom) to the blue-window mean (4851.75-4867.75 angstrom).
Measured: 1.2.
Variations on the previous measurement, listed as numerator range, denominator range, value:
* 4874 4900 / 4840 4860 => 1.05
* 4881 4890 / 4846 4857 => 1.04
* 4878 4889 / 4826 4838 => 1.02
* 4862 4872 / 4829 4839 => 0.89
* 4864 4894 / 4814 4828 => 0.95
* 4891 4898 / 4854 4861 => 1.27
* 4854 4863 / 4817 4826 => 0.75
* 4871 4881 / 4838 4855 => 0.98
